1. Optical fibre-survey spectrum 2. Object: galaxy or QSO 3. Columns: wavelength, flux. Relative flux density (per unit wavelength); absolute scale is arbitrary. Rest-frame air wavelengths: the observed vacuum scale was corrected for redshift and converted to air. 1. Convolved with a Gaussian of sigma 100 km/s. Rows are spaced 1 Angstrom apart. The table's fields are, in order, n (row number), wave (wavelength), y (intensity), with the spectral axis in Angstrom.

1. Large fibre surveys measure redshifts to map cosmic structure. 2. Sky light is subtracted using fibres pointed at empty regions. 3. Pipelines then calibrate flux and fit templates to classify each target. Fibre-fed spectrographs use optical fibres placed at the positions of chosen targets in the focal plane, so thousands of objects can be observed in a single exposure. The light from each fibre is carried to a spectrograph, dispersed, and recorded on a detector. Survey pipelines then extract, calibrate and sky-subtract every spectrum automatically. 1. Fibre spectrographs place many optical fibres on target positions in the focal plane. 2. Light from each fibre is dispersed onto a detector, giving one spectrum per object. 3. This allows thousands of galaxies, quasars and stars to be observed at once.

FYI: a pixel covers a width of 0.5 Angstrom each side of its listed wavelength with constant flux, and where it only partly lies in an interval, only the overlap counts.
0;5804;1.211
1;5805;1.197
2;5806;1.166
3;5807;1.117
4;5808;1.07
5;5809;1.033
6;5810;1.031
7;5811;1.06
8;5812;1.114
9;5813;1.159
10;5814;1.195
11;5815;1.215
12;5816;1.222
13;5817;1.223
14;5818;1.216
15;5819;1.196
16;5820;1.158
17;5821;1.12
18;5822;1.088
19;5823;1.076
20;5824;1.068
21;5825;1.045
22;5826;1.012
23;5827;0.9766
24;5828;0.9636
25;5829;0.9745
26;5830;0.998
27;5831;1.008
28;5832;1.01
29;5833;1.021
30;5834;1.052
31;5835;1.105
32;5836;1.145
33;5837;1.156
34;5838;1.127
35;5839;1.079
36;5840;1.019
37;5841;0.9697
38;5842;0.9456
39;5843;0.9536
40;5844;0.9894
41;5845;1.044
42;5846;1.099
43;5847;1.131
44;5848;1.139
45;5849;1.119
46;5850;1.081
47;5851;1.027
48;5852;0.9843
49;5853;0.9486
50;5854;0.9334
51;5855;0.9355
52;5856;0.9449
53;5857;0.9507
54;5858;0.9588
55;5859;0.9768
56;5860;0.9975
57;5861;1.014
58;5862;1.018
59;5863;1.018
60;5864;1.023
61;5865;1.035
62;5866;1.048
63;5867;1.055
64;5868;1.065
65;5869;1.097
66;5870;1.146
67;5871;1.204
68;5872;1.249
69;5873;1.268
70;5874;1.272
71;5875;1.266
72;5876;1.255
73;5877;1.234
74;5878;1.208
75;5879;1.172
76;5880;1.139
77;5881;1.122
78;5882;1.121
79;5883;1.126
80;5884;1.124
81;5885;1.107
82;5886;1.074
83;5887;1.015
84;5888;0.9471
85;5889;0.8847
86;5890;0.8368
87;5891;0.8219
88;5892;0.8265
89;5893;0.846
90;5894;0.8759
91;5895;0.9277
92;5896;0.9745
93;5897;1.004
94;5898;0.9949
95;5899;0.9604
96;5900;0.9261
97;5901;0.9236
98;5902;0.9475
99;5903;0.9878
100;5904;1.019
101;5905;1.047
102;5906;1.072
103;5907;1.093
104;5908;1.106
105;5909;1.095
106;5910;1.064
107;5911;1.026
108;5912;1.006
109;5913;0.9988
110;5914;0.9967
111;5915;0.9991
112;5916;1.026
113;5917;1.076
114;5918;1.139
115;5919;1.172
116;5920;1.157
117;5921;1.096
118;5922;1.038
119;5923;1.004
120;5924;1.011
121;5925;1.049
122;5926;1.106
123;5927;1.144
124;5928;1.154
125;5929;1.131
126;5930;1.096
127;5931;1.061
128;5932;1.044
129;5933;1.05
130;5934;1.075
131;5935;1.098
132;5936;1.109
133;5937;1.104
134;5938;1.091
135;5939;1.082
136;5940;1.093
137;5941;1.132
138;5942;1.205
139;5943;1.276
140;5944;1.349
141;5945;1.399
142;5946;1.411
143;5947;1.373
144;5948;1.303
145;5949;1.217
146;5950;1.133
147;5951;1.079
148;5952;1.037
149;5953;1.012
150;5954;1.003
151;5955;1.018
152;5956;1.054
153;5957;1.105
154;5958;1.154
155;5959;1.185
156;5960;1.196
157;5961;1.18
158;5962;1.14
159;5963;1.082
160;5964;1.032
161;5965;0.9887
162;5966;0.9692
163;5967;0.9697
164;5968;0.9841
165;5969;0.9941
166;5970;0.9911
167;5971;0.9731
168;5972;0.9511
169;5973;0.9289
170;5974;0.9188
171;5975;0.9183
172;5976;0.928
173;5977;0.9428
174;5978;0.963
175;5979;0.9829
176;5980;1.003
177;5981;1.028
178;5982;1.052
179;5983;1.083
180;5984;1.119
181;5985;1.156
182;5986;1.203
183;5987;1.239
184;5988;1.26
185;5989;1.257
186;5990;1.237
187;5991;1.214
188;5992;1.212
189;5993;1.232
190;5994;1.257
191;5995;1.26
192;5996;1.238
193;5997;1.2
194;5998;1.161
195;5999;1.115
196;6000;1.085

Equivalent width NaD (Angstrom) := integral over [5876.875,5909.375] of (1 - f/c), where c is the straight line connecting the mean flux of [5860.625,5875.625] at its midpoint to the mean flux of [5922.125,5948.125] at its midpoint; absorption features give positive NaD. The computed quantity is 3.3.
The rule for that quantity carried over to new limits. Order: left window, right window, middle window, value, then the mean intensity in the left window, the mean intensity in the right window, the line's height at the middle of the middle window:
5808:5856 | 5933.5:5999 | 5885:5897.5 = 1.9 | 1.07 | 1.12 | 1.09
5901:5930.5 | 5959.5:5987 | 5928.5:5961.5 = -3.2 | 1.06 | 1.03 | 1.05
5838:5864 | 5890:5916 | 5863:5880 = -2.7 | 1.01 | 0.98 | 1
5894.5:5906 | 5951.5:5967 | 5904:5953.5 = -4.3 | 0.978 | 1.07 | 1.02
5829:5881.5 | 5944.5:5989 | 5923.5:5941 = -0.1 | 1.07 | 1.09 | 1.08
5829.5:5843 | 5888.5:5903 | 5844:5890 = -4.7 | 1.05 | 0.913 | 0.977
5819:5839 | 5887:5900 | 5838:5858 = 0.0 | 1.06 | 0.913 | 1.02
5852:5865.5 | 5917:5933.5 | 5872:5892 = -1.6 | 0.981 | 1.09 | 1.02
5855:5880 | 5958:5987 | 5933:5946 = -1.4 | 1.1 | 1.04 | 1.06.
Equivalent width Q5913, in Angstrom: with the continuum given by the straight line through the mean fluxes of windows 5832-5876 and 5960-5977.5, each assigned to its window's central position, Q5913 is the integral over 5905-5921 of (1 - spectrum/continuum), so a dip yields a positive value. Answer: -0.6 Angstrom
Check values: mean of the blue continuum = 1.06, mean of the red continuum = 0.999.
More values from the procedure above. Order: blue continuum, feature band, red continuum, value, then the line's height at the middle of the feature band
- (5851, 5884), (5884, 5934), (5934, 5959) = 4.62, 1.12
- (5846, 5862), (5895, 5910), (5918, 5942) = 0.78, 1.06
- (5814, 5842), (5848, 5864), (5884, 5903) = 0.38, 1.02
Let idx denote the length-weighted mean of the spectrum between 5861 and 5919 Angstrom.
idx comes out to 1.05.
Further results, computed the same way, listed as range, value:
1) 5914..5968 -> 1.11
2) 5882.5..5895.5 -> 0.955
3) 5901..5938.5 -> 1.07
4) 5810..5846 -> 1.08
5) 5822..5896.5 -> 1.05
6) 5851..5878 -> 1.07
